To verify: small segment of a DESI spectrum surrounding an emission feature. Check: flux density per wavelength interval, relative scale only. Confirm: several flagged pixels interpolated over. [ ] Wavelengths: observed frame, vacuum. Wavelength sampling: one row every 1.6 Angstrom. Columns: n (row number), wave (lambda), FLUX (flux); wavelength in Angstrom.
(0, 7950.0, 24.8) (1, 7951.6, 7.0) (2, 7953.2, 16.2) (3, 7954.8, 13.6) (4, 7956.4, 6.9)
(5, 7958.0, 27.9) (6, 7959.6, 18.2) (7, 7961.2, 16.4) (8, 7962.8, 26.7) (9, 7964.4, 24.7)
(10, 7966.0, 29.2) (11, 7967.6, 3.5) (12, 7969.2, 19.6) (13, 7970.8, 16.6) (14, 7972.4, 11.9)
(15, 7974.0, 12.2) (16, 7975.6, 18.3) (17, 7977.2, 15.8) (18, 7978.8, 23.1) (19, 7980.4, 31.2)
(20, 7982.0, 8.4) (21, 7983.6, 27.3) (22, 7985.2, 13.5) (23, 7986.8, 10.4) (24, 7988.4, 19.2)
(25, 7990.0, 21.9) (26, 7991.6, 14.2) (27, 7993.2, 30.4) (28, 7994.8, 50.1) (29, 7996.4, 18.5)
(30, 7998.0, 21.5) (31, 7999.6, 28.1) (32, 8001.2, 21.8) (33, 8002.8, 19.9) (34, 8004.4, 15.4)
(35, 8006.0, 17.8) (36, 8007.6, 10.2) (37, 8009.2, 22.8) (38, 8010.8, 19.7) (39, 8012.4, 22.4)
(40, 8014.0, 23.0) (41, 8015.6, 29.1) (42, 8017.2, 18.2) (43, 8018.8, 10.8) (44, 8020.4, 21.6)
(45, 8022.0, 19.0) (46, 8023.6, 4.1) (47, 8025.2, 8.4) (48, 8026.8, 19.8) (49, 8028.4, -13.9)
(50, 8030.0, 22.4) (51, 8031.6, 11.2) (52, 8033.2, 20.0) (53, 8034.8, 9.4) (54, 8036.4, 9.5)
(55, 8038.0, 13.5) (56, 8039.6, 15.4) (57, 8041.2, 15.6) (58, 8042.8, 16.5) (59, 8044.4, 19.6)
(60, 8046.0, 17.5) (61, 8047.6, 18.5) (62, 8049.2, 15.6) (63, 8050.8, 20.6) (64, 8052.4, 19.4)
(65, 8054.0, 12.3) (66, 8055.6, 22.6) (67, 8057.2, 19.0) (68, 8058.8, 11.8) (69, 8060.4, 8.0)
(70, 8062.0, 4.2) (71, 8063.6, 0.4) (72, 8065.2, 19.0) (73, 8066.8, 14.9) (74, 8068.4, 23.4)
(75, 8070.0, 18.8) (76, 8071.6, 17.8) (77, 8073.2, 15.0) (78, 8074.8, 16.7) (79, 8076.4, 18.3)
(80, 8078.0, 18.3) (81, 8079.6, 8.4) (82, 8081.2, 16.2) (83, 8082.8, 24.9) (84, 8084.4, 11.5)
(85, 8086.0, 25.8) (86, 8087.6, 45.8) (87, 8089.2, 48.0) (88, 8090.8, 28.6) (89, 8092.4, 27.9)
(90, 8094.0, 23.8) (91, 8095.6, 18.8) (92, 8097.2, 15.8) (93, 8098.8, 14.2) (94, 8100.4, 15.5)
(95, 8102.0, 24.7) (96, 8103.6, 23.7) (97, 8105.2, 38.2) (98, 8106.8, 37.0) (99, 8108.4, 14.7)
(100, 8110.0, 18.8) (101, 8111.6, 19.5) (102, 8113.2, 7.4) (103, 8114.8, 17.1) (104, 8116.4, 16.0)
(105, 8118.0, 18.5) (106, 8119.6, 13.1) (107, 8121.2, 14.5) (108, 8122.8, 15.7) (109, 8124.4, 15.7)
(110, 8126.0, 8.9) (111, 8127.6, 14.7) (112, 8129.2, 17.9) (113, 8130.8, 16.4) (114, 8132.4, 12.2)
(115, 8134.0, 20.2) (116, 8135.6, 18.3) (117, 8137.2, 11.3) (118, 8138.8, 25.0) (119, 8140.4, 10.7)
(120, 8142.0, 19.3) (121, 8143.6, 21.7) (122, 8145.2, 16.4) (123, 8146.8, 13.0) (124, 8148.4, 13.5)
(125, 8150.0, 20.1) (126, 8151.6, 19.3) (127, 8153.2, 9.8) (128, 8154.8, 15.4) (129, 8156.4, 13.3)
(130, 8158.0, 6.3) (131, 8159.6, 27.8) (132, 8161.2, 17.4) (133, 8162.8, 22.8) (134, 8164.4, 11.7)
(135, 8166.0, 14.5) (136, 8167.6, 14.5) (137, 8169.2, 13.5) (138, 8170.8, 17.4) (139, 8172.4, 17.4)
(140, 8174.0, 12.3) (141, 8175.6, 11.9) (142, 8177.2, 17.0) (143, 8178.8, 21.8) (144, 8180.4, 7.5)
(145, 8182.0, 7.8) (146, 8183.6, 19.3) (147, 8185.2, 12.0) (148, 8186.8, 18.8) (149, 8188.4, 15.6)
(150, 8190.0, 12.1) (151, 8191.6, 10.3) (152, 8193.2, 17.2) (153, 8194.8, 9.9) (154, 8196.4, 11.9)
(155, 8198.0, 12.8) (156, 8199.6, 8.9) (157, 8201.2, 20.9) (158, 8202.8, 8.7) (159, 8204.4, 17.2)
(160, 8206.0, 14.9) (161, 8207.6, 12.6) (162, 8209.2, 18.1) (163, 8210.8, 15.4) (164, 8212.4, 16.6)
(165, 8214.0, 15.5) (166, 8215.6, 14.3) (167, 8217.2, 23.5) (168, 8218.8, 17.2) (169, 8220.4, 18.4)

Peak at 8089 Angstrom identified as [S II]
